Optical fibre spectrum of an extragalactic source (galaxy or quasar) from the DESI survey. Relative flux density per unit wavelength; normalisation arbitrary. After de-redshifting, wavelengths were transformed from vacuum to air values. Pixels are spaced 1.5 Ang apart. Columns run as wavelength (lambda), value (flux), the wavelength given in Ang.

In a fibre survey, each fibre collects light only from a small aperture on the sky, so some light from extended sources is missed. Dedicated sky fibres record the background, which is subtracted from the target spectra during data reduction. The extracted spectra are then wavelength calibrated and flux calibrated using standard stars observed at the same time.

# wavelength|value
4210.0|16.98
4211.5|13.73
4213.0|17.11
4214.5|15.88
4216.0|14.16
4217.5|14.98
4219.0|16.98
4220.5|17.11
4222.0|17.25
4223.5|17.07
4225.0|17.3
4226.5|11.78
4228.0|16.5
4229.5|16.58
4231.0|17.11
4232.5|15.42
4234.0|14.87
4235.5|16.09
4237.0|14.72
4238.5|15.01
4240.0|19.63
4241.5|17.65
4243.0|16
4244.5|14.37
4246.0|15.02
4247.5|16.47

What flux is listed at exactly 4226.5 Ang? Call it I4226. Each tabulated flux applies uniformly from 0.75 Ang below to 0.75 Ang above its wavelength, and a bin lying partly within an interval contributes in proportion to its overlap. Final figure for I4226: 11.78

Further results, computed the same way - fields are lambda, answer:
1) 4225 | 17.3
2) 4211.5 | 13.73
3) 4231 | 17.11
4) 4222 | 17.25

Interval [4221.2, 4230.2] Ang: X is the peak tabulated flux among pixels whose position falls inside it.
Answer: 17.3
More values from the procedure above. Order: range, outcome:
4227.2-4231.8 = 17.11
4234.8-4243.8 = 19.63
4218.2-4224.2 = 17.25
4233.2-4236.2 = 16.09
